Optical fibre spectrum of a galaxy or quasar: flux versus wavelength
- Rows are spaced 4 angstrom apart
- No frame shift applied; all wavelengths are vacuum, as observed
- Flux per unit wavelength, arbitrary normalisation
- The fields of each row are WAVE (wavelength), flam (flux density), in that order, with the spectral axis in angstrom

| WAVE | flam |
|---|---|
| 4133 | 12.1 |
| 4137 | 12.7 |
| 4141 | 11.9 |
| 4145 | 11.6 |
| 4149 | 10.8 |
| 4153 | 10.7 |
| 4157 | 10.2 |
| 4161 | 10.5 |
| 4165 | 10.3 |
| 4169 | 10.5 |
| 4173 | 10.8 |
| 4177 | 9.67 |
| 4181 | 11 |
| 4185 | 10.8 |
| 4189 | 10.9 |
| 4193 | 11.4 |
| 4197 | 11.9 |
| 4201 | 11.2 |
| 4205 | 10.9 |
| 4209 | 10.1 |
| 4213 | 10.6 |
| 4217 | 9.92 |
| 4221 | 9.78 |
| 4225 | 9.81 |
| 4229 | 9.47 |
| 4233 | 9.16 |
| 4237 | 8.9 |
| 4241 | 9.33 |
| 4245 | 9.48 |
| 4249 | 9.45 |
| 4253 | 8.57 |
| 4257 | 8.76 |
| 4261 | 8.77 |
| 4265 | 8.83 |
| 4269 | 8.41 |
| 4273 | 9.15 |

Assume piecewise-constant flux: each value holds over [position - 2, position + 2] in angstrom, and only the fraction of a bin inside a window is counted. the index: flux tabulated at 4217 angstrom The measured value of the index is 9.92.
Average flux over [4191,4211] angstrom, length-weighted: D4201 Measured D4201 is 11.1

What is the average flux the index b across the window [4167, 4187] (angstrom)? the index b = 10.6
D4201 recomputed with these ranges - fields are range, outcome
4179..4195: 11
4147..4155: 10.8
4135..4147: 12.1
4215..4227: 9.84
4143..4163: 10.8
